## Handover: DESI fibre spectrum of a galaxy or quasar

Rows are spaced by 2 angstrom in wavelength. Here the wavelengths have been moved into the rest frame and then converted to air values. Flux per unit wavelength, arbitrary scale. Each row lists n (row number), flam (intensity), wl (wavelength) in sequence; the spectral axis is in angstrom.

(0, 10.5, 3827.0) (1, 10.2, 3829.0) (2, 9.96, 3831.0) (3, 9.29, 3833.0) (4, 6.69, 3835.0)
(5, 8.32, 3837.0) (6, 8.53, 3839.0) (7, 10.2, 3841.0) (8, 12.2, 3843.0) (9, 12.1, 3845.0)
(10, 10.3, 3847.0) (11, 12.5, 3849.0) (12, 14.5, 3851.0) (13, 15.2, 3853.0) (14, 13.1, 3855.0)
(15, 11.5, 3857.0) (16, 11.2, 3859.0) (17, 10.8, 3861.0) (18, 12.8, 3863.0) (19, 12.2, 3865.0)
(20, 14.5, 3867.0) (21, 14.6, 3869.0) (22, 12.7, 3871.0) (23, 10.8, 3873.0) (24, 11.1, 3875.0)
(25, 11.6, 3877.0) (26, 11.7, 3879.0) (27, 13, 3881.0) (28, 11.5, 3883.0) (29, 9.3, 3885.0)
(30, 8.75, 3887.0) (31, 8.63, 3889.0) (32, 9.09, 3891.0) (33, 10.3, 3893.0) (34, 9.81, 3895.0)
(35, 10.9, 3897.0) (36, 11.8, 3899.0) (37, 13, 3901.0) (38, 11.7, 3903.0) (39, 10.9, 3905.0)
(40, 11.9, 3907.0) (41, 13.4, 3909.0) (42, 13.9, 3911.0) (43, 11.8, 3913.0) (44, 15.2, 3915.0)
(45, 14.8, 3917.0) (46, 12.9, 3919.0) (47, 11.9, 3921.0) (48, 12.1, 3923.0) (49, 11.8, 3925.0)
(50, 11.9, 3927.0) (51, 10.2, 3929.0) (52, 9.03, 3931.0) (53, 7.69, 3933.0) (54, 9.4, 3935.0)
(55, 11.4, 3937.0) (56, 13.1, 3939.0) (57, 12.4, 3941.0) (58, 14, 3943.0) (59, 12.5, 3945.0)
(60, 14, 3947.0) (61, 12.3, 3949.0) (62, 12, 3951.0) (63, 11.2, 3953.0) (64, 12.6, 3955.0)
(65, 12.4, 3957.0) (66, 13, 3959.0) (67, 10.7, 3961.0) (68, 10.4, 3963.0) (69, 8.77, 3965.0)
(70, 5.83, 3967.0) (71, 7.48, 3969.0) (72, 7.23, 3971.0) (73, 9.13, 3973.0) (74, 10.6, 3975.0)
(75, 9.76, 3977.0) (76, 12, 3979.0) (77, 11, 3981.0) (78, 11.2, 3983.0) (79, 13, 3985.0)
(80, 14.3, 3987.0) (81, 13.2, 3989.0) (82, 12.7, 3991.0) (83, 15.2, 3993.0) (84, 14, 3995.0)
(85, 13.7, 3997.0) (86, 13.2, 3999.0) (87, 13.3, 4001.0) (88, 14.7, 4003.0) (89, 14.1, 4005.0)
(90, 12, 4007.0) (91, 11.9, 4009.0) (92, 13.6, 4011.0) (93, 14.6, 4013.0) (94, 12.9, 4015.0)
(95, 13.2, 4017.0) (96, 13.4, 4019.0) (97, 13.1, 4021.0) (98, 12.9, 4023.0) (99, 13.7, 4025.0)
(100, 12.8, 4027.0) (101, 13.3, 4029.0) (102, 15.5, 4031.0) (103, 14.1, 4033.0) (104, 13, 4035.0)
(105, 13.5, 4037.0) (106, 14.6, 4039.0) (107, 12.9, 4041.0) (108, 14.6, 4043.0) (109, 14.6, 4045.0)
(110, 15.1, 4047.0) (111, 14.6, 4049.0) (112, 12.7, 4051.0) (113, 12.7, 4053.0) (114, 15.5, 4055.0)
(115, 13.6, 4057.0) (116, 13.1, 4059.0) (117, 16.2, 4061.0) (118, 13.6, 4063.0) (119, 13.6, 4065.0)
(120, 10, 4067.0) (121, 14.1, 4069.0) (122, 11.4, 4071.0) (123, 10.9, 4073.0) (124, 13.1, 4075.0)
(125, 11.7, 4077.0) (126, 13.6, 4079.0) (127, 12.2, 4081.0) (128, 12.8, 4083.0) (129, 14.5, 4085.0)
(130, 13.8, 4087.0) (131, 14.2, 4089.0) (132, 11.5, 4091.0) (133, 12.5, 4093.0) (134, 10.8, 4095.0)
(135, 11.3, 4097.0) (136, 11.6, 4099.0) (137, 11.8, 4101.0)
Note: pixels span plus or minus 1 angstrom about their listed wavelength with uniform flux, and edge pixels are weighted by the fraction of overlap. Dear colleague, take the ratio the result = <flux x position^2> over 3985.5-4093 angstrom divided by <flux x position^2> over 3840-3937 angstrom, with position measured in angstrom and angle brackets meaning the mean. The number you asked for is 1.24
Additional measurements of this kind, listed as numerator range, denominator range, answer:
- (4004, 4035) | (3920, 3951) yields 1.20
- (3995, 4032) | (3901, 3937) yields 1.19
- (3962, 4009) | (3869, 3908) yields 1.10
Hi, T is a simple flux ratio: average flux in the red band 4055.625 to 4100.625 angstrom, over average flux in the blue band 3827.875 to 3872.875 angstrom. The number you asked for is 1.11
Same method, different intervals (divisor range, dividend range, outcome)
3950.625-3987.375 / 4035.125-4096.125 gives 1.25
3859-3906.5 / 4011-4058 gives 1.21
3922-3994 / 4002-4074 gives 1.20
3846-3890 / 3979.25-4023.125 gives 1.11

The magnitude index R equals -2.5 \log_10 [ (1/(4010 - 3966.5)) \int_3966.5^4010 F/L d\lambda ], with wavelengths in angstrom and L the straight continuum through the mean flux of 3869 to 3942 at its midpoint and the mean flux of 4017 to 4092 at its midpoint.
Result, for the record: 0.06 mag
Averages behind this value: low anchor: 11.5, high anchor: 13.4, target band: 11.9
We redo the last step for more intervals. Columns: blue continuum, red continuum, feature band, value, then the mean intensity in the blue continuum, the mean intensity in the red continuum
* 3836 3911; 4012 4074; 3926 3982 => 0.159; 11.6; 13.5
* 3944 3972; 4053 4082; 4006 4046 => -0.114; 10.7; 13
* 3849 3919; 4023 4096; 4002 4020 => -0.033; 12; 13.3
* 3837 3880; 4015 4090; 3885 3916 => 0.092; 12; 13.5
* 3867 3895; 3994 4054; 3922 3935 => 0.151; 11.1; 13.6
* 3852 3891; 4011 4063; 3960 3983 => 0.350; 11.8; 13.8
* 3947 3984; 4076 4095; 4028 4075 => -0.120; 10.5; 12.9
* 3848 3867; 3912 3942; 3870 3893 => 0.157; 12.7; 11.7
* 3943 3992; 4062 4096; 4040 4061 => -0.149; 11.2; 12.6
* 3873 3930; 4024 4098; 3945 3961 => -0.022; 11.6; 13.3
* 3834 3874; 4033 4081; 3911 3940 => 0.053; 11.7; 13.4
